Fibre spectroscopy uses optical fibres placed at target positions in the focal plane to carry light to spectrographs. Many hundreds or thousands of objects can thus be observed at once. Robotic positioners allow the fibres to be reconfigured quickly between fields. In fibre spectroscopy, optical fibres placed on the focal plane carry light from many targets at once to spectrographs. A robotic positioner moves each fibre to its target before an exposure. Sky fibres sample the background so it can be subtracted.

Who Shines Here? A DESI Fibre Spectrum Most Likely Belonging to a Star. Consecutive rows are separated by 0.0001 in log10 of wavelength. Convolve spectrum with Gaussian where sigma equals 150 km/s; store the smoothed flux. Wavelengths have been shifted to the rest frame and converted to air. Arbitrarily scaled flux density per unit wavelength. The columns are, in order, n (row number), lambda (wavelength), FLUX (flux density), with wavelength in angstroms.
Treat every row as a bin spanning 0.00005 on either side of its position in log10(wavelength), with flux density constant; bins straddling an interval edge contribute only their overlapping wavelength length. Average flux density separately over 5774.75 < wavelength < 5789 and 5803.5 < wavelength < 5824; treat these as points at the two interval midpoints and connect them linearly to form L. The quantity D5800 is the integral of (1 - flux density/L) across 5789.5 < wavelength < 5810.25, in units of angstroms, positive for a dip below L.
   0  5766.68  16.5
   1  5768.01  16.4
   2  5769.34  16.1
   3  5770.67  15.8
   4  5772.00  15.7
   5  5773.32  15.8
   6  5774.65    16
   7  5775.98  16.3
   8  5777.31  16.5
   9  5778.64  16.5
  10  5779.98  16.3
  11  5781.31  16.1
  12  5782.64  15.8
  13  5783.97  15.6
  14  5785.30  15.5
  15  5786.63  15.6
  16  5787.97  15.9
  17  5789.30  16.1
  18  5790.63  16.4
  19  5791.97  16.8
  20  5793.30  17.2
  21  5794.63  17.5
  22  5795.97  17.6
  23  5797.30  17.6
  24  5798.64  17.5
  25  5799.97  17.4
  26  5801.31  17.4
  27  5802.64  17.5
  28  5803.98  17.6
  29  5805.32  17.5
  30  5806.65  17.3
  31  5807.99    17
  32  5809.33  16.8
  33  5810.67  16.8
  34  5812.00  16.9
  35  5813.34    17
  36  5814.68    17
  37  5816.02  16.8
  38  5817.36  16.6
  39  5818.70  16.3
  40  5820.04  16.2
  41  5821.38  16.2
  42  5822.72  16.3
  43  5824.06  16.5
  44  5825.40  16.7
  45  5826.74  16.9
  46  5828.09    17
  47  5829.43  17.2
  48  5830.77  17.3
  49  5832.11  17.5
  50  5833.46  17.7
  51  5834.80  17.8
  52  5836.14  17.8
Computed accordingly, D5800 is -1.0 angstroms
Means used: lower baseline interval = 16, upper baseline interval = 16.8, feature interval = 17.2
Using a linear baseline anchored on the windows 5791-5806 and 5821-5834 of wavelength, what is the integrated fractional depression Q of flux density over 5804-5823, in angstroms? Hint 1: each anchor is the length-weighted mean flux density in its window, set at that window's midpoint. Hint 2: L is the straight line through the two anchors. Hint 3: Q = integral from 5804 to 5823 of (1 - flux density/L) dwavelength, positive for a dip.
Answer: 0.4 angstroms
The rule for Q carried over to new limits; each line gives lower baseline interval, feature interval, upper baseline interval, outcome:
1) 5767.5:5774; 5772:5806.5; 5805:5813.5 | -0.3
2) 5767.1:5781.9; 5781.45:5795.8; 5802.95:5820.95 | 0.1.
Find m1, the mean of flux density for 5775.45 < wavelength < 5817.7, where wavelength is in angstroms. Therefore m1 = 16.8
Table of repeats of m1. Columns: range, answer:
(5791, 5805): 17.4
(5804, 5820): 16.9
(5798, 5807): 17.5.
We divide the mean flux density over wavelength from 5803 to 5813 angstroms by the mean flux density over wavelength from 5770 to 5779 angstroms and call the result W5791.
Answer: 1.07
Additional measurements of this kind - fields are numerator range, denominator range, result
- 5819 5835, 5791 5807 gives 0.97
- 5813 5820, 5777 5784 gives 1.03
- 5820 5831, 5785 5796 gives 1.01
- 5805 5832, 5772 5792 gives 1.05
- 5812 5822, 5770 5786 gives 1.04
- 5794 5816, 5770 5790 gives 1.08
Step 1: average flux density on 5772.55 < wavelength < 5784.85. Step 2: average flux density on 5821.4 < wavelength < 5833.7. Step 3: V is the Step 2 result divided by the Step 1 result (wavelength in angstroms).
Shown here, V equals 1.05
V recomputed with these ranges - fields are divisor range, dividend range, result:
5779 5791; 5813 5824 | 1.04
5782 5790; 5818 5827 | 1.04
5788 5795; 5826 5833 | 1.03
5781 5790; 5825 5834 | 1.09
